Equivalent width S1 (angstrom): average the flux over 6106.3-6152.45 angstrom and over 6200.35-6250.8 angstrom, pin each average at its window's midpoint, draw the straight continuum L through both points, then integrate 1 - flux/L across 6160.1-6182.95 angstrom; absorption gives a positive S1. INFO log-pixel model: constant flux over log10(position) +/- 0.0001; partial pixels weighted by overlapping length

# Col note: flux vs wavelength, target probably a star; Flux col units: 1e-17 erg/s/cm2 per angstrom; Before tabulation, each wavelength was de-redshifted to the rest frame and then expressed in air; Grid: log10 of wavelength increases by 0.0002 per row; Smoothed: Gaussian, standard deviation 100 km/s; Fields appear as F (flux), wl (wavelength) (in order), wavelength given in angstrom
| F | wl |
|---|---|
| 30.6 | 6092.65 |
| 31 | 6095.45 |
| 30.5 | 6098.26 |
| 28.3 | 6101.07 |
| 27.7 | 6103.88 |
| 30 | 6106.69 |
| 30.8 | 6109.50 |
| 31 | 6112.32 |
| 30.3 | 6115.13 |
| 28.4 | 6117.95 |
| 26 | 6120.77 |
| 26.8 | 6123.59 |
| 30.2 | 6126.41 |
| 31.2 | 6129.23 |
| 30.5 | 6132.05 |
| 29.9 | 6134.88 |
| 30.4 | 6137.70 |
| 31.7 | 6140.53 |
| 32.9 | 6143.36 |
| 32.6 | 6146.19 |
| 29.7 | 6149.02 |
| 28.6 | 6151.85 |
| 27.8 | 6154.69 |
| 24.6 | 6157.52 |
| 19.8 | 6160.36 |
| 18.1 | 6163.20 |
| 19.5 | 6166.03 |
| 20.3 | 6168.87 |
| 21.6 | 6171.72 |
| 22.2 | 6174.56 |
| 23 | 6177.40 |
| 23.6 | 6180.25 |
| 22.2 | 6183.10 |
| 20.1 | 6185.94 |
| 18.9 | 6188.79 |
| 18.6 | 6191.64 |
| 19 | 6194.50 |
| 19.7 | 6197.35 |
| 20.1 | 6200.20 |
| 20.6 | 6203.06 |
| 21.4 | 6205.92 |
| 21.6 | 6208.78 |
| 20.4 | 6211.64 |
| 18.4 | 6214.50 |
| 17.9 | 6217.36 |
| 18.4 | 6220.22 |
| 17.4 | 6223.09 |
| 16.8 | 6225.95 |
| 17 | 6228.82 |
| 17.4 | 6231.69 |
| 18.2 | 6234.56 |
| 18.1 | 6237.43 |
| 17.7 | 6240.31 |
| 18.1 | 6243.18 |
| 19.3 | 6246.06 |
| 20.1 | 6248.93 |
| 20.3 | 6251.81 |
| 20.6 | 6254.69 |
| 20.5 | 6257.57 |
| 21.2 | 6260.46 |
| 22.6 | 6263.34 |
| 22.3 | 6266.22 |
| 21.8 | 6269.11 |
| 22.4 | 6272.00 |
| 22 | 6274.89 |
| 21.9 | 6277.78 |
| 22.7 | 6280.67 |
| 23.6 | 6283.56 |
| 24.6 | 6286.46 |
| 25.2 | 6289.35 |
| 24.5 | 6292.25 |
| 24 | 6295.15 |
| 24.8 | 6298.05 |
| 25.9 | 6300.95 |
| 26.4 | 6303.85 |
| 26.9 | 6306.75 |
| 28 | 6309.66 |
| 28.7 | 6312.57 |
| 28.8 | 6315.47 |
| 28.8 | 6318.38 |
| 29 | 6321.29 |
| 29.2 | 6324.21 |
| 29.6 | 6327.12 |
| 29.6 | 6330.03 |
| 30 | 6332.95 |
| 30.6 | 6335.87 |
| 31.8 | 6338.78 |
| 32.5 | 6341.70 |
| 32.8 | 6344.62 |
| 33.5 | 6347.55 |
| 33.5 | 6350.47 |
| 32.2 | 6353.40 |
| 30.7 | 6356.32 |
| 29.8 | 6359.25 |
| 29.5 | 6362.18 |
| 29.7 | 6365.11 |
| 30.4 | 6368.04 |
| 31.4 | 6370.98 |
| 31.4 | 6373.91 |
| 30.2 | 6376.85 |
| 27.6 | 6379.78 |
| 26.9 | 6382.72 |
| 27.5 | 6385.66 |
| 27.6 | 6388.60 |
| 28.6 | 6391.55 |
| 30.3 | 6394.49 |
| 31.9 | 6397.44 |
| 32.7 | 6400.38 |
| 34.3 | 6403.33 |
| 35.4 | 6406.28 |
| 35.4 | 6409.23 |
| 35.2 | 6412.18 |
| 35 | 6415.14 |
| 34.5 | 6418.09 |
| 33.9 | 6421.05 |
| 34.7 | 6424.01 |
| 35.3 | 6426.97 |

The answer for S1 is 3.6 angstrom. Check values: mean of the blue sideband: 30.1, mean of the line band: 21.1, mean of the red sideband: 18.8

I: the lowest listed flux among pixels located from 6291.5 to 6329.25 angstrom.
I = 24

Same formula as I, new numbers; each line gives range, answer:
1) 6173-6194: 18.6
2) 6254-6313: 20.5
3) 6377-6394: 26.9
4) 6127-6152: 28.6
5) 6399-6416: 32.7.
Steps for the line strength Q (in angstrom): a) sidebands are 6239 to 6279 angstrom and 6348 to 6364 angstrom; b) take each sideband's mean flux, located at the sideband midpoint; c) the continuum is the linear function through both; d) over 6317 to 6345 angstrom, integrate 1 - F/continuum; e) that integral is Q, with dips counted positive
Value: -1.69 angstrom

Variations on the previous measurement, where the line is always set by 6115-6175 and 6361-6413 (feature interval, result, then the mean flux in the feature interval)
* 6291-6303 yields 1.8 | 24.9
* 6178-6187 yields 1.8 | 22.1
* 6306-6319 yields 0.6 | 28.3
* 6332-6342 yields -0.4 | 31.2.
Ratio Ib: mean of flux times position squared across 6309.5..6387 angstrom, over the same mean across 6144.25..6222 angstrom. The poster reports 1.5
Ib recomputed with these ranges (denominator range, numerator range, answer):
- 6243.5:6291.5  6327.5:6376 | 1.46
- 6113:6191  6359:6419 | 1.30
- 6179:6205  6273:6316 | 1.28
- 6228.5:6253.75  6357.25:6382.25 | 1.68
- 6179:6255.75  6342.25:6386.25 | 1.66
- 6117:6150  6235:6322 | 0.81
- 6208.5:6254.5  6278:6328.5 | 1.46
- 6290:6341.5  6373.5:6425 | 1.16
